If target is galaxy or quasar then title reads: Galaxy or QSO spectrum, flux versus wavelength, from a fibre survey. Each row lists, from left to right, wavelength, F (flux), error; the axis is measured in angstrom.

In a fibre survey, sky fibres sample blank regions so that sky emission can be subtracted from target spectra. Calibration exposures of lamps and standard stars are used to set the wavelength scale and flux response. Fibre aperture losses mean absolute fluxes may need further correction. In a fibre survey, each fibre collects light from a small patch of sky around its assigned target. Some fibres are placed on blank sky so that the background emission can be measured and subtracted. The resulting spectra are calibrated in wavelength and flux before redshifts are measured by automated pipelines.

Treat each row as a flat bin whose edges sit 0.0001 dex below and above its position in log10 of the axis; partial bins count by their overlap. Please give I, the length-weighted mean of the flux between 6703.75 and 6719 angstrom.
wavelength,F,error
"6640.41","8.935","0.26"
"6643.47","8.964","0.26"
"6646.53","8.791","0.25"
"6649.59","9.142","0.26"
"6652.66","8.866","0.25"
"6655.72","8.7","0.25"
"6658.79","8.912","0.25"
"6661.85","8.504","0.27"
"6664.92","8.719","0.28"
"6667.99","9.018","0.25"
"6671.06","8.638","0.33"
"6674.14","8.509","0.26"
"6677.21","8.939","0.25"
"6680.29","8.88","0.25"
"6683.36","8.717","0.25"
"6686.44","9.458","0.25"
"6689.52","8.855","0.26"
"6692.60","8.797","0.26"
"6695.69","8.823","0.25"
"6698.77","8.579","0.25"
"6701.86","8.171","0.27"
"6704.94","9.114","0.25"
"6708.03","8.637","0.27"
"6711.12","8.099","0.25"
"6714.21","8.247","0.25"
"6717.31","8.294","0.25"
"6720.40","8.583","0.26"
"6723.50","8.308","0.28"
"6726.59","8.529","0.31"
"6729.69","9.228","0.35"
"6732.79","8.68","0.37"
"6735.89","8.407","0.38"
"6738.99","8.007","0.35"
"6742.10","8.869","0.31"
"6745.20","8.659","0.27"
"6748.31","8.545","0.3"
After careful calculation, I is 8.46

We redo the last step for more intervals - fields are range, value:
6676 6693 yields 8.95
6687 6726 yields 8.56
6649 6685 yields 8.79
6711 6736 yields 8.51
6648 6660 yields 8.9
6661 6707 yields 8.78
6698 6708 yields 8.63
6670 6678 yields 8.67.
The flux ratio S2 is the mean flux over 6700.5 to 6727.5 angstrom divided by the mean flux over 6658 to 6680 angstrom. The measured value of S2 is 0.96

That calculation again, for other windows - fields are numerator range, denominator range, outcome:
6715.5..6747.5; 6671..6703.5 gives 0.98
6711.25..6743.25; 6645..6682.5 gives 0.96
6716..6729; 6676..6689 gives 0.94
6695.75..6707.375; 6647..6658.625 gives 0.97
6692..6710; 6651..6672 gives 0.99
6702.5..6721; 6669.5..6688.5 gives 0.96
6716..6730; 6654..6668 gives 0.98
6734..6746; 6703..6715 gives 0.99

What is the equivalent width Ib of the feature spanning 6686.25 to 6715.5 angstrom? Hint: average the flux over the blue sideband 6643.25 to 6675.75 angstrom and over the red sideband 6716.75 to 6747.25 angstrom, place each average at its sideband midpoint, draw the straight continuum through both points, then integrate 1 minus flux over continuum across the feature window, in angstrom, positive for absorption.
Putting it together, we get 0.1 angstrom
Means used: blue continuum 8.79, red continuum 8.57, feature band 8.65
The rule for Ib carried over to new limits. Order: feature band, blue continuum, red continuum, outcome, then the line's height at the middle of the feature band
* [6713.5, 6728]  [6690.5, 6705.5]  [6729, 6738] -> 0.47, 8.68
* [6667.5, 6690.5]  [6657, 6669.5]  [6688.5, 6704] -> -0.39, 8.72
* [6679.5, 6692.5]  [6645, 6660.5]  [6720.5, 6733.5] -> -0.26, 8.79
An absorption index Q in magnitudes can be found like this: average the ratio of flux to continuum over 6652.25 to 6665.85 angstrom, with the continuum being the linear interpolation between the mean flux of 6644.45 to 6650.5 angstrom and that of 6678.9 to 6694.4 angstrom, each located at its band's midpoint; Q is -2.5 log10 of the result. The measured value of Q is 0.026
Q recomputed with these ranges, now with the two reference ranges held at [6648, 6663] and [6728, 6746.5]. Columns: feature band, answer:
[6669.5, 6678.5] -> 0.01 mag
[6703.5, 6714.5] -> 0.02 mag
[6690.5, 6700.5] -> 0.00 mag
